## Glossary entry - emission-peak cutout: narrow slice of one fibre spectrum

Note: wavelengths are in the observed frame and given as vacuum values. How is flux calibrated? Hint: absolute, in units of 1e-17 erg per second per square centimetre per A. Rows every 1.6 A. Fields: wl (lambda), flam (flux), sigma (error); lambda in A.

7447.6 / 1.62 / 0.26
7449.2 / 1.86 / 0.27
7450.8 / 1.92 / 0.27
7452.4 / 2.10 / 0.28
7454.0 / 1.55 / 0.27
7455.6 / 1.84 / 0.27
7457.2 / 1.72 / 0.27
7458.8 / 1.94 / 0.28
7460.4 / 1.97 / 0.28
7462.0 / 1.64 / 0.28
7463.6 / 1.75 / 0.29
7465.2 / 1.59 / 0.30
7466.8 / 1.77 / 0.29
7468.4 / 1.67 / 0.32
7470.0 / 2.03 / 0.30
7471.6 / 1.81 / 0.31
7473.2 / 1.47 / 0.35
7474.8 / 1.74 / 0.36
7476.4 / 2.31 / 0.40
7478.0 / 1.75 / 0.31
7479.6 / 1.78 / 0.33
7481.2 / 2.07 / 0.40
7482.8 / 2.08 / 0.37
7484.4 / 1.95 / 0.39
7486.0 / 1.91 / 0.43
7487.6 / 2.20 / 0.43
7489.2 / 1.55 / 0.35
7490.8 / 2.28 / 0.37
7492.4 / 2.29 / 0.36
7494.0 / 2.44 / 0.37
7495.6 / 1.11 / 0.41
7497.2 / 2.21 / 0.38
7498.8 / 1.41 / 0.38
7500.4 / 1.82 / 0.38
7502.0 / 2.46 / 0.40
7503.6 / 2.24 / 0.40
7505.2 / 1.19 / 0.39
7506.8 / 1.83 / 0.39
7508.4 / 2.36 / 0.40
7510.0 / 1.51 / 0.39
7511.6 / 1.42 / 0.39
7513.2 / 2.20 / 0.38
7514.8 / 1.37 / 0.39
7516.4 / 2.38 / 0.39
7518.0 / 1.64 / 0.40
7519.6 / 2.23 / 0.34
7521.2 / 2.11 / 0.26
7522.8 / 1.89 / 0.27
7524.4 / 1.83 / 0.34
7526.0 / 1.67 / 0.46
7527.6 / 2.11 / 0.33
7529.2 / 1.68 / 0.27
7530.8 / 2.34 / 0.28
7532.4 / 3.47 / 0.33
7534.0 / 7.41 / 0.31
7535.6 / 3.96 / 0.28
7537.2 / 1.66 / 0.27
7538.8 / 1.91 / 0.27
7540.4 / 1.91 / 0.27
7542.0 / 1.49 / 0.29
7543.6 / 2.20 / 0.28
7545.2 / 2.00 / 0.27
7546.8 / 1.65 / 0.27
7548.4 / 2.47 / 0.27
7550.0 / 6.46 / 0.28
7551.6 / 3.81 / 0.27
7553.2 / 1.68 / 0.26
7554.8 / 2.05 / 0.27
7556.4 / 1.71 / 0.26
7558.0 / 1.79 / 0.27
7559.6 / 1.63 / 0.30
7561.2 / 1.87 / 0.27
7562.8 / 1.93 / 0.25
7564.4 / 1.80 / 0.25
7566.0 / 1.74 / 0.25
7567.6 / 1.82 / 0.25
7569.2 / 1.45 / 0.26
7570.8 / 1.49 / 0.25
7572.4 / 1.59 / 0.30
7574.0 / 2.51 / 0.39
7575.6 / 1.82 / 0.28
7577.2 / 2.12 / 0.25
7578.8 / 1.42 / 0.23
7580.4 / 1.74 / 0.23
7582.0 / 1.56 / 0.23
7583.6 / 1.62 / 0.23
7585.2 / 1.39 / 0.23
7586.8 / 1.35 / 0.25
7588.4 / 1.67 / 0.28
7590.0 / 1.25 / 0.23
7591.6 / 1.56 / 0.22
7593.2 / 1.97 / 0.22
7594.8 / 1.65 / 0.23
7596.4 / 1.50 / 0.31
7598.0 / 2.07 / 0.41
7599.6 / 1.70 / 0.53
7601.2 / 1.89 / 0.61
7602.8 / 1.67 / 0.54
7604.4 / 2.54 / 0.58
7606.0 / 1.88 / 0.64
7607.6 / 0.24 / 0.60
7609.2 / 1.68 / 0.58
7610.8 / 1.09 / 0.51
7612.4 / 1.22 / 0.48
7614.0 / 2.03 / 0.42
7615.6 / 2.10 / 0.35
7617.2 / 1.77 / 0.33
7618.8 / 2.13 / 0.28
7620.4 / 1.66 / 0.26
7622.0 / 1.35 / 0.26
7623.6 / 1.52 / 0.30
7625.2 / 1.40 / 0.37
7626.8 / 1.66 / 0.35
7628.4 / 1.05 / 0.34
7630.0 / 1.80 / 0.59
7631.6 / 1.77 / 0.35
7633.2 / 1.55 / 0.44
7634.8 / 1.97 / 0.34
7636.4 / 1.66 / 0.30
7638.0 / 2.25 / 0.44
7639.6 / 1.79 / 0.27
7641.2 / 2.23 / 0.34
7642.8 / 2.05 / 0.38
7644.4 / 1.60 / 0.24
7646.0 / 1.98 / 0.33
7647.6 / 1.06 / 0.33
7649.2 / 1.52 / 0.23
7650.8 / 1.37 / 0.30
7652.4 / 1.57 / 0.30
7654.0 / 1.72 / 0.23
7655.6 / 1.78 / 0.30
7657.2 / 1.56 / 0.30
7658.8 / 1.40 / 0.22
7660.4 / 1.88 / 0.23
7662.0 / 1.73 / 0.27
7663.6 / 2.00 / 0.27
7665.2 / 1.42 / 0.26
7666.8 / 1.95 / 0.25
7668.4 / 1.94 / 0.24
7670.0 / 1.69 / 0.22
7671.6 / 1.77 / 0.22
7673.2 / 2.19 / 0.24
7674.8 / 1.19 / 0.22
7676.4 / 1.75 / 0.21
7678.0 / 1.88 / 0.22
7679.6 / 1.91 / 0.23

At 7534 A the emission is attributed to [S II]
